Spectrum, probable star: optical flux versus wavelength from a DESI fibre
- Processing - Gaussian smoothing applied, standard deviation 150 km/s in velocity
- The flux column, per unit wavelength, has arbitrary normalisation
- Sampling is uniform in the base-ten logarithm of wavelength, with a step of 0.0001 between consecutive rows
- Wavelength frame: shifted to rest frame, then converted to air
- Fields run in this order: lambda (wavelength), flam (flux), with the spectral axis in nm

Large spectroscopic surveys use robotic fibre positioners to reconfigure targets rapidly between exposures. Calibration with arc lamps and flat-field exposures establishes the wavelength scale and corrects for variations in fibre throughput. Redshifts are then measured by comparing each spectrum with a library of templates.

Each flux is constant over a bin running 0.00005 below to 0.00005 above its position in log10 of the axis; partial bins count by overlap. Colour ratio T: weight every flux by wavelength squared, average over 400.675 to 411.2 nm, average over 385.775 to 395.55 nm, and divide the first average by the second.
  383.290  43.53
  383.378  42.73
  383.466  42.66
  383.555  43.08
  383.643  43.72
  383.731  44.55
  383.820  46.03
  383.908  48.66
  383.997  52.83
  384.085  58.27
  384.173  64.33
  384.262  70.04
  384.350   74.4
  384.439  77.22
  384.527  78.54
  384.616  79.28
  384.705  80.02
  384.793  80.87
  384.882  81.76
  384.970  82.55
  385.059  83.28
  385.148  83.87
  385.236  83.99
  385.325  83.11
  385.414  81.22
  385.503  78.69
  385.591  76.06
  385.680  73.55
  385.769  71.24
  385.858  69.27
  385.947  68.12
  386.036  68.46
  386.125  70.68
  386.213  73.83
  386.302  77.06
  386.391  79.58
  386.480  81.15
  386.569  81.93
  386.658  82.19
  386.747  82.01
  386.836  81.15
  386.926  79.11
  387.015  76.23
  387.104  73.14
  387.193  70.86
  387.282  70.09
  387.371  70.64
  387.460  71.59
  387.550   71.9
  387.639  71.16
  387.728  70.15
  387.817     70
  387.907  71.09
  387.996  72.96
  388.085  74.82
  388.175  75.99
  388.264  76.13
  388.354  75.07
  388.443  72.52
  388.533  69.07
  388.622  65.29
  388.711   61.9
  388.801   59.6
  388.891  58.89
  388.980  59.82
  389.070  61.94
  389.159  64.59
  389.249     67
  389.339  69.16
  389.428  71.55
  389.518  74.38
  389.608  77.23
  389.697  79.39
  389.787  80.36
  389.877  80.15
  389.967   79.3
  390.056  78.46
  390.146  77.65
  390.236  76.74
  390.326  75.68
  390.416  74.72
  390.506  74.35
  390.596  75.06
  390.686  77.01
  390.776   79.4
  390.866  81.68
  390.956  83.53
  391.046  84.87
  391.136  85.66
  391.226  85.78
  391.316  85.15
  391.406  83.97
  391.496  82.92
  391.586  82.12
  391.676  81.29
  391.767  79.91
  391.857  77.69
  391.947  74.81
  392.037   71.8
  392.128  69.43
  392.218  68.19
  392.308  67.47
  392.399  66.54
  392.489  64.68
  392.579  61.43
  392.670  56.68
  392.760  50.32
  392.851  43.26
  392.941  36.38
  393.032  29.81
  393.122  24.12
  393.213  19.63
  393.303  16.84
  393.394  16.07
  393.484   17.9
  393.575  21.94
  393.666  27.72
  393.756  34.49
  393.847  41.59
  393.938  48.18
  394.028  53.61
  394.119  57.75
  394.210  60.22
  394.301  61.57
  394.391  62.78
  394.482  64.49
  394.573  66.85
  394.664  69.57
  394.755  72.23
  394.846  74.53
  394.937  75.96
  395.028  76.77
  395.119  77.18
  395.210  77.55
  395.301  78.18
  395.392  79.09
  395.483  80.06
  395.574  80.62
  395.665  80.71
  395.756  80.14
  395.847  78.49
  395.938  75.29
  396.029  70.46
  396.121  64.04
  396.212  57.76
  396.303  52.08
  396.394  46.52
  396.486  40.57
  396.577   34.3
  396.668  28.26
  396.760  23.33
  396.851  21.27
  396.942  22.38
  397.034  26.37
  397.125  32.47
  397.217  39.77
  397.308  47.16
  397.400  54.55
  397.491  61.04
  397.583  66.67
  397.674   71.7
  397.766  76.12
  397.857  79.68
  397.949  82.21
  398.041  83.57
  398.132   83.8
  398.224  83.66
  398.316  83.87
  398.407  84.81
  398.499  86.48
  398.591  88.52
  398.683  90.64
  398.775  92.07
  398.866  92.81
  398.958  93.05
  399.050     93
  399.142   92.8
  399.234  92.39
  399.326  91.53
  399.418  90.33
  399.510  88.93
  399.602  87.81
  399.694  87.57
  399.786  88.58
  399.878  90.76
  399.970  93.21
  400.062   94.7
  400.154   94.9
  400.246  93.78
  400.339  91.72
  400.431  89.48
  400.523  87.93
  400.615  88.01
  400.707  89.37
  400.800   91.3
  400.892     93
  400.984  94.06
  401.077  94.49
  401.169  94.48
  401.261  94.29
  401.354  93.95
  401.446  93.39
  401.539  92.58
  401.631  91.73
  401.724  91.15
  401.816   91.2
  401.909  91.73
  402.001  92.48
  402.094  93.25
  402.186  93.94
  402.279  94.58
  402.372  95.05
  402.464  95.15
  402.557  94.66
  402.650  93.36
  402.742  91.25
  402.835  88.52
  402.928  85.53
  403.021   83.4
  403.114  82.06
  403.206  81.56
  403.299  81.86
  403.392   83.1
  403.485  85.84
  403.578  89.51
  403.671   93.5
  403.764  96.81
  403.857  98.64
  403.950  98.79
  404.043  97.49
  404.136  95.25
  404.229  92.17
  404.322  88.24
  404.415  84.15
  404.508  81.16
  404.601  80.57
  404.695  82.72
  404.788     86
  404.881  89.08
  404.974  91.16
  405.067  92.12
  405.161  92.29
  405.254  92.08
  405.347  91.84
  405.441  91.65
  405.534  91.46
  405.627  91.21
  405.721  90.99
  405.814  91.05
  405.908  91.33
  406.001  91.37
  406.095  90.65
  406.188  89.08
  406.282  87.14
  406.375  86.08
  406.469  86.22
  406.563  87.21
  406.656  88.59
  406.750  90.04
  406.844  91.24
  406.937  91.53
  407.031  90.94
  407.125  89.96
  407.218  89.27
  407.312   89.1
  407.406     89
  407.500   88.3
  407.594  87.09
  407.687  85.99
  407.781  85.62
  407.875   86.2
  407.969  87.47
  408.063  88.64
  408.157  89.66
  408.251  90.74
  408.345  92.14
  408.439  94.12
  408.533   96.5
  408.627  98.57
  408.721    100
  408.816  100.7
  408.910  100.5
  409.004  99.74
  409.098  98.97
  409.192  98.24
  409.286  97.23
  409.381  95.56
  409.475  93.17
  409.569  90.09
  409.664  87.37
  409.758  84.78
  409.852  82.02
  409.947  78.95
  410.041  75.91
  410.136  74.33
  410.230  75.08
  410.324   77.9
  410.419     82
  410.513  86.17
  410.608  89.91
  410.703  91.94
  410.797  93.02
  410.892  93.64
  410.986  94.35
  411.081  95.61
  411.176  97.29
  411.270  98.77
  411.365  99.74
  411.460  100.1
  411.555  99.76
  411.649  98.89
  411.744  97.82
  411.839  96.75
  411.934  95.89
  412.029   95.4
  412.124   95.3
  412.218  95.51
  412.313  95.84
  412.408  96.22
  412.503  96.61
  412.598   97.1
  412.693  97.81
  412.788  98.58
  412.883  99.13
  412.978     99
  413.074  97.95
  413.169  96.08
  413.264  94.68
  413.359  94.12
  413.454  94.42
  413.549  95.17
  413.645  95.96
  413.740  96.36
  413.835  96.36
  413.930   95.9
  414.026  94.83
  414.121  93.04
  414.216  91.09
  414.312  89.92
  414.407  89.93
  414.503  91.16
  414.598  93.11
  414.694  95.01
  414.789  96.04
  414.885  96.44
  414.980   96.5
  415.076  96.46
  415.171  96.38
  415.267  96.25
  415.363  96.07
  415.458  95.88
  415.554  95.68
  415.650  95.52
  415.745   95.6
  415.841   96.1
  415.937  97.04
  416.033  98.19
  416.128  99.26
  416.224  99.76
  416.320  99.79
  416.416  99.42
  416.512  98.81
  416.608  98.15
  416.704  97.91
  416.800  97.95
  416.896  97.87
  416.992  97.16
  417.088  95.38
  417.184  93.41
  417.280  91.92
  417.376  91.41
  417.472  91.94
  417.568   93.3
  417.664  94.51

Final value 1.4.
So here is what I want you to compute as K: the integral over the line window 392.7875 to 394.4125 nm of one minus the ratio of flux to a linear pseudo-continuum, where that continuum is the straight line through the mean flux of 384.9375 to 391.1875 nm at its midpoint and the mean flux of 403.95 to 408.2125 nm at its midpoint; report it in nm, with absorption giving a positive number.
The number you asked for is 0.86 nm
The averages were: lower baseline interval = 74.7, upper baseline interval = 89.2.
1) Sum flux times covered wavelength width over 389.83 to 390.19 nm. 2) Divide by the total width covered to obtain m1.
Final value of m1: 78.9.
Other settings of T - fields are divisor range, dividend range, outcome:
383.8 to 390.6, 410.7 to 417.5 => 1.50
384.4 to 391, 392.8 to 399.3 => 0.85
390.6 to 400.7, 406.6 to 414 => 1.46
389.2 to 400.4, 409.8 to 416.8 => 1.51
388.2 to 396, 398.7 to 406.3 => 1.44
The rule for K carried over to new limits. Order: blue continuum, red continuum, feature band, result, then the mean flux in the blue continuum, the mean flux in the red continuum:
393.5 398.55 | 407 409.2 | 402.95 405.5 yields -0.21 nm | 60.9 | 92.3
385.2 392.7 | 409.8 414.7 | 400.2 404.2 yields -0.31 nm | 74.3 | 93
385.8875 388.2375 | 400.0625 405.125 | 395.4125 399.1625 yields 0.83 nm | 74.4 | 90.7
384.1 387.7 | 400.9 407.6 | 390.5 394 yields 0.92 nm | 76.2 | 90.3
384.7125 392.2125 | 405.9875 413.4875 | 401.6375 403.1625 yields -0.08 nm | 75.5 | 92.1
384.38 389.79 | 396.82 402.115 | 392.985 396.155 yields 0.87 nm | 74.1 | 82.3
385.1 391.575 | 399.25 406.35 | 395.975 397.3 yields 0.69 nm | 75.1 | 90.7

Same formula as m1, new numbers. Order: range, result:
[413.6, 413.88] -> 96.4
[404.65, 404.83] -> 84.4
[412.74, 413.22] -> 98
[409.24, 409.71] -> 92.5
